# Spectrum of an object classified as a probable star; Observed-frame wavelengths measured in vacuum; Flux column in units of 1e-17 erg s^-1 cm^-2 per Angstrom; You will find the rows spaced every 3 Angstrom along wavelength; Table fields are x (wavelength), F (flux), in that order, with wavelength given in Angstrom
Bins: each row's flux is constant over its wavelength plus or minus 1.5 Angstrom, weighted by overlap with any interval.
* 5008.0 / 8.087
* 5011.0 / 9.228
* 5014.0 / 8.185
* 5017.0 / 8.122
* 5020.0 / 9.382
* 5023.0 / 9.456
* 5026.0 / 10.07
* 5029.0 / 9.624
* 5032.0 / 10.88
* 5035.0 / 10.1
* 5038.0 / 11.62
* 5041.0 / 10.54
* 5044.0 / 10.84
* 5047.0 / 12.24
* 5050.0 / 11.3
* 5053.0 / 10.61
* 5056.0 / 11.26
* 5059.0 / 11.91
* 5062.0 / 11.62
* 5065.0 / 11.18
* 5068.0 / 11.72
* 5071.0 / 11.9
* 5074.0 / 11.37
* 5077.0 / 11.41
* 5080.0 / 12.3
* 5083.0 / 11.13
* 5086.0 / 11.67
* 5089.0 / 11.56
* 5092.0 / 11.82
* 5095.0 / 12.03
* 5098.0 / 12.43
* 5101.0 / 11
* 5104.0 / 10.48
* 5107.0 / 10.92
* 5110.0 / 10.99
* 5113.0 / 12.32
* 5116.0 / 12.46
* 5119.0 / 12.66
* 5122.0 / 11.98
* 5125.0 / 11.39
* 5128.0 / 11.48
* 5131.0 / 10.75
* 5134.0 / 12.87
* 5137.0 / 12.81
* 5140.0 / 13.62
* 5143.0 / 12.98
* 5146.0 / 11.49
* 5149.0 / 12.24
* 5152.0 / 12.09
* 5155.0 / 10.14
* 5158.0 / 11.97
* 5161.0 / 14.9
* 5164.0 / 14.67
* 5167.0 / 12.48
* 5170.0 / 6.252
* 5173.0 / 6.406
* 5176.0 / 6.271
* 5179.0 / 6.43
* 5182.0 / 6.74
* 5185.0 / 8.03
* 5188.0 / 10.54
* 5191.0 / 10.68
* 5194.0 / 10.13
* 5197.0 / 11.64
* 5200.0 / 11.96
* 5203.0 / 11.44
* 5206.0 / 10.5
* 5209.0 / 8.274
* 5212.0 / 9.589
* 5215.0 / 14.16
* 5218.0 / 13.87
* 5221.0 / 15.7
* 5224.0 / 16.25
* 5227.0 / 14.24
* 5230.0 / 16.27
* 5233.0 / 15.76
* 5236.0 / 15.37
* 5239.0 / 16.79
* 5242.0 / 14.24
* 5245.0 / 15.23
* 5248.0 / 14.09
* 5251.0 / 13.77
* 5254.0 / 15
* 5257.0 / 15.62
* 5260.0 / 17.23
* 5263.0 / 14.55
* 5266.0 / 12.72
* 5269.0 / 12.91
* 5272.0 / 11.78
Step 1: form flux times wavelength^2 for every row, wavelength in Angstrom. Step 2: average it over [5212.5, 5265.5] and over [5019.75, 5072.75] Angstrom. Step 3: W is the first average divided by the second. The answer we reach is 1.48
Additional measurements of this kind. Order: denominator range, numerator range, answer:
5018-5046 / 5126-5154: 1.24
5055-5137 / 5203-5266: 1.29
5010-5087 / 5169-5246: 1.15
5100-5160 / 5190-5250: 1.16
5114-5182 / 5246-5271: 1.35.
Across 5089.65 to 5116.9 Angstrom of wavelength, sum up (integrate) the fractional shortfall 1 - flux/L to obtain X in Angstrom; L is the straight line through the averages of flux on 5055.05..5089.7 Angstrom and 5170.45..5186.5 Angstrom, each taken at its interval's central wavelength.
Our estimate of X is -3.8 Angstrom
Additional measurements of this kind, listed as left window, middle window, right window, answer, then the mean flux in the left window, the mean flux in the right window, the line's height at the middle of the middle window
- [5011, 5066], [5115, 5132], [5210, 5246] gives 0.8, 10.5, 14.7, 12.4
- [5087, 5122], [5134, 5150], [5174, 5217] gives -2.6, 11.7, 9.75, 10.9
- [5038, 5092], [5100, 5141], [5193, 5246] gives 1.2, 11.5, 13.4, 12.2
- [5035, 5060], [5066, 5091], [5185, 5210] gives -1.3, 11.2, 10.5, 11.1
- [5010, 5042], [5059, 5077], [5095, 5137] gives -1.5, 9.74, 11.7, 10.7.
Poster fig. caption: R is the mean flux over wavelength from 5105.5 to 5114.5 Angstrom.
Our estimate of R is 11.4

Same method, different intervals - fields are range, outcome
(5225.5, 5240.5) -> 15.7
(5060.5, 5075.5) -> 11.6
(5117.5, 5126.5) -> 12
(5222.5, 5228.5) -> 15.2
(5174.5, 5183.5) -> 6.48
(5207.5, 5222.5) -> 12.3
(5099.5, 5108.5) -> 10.8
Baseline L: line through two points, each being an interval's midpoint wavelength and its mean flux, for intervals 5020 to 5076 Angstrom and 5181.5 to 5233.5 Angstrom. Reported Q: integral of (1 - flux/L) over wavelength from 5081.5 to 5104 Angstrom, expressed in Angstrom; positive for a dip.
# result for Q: -0.6 Angstrom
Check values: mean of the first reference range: 11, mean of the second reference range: 12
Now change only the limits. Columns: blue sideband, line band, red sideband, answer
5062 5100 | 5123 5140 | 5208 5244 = 0.8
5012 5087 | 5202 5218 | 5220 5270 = 3.6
